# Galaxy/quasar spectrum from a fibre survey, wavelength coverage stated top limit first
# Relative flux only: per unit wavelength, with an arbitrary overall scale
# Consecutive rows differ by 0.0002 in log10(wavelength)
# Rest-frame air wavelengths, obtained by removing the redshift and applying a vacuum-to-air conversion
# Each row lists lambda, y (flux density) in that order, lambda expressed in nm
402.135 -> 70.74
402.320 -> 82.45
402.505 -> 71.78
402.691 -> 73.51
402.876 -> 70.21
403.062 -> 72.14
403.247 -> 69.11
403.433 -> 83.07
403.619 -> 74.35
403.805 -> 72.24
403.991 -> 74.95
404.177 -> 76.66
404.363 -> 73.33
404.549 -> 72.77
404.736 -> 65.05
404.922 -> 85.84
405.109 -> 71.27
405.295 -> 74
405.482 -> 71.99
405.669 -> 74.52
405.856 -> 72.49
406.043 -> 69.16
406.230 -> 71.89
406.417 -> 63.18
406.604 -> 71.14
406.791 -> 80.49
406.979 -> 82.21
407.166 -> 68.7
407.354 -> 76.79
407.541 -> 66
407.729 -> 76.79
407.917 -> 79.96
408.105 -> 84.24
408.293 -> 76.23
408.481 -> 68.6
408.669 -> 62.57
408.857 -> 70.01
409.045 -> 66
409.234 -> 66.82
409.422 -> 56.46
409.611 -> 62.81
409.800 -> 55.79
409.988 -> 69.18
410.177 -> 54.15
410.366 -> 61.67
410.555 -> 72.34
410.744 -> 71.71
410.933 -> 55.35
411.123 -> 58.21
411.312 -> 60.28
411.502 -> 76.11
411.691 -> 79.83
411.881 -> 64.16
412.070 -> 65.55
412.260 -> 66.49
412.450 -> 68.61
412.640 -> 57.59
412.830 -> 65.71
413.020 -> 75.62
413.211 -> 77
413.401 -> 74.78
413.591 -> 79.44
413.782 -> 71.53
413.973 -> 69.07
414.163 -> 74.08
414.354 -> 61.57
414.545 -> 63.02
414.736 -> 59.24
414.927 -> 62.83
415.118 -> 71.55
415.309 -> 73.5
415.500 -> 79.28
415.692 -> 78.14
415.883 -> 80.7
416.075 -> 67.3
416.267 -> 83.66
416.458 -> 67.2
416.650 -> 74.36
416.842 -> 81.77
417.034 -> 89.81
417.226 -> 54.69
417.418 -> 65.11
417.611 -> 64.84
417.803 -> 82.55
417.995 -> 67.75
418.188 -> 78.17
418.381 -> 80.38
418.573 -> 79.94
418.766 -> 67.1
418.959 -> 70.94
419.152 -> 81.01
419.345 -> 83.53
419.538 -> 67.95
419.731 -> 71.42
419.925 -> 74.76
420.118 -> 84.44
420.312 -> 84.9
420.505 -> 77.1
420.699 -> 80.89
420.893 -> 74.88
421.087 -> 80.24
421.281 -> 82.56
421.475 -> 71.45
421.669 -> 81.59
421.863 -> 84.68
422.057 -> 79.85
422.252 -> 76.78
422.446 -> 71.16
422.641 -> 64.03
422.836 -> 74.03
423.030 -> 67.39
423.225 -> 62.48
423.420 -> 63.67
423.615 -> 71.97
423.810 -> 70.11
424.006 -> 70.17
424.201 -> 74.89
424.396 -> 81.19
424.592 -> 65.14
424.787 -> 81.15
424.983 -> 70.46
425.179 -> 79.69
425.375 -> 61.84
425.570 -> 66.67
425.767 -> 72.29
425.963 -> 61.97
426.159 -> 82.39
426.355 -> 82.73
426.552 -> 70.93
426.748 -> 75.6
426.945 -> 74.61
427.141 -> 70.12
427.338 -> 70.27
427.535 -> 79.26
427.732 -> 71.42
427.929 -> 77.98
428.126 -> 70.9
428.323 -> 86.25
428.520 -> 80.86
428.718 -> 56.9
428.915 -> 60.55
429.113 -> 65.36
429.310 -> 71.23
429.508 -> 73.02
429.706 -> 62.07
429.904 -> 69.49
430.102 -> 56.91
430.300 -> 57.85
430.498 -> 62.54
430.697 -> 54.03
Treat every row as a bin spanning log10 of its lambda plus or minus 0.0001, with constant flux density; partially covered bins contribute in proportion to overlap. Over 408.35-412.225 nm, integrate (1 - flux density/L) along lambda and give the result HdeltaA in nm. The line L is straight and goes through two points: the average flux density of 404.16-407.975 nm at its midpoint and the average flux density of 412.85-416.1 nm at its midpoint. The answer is 0.40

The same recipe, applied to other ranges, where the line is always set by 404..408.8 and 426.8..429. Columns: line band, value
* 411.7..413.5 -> 0.11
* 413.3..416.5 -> 0.07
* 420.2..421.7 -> -0.13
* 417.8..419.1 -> -0.03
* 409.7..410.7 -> 0.14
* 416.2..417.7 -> 0.01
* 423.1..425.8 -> 0.08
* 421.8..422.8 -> -0.03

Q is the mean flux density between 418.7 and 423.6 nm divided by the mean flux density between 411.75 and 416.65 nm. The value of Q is 1.07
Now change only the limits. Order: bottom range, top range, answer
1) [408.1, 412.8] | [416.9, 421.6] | 1.15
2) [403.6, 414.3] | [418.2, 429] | 1.06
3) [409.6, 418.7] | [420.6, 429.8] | 1.04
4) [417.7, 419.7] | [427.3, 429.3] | 0.95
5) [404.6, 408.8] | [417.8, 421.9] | 1.06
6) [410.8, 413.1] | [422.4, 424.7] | 1.05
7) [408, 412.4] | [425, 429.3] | 1.09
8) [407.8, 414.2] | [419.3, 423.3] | 1.11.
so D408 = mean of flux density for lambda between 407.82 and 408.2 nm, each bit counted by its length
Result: 82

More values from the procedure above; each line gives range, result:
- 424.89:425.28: 75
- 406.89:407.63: 73.5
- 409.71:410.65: 62.7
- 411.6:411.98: 71.9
